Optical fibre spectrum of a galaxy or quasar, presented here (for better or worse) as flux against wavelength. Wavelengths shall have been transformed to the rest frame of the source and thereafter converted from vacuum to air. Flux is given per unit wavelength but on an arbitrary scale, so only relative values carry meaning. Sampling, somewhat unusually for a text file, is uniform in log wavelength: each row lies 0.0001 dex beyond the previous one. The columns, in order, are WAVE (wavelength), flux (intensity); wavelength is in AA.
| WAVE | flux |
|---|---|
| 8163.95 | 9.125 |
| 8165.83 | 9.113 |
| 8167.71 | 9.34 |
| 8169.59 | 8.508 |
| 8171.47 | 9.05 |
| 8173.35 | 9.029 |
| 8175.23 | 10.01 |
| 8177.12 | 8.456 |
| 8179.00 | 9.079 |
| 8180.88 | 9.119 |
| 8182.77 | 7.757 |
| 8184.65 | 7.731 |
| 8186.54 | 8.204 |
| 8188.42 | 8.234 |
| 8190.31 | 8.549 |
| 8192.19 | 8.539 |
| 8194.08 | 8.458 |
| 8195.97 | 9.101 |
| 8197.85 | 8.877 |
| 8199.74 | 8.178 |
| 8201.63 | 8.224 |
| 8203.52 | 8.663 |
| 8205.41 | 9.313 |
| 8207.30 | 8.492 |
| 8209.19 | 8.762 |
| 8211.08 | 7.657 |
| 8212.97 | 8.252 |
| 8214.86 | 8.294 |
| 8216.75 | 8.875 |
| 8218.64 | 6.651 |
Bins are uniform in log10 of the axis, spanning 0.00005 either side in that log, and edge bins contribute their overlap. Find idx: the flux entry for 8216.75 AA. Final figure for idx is 8.875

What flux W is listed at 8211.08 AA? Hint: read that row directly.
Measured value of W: 7.657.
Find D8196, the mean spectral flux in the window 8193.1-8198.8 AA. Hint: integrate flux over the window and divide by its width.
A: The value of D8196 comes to 8.81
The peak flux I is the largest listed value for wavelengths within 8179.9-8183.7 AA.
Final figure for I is 9.119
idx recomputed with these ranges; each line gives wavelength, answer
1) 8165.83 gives 9.113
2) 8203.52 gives 8.663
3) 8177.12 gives 8.456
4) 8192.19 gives 8.539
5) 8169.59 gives 8.508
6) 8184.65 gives 7.731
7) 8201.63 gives 8.224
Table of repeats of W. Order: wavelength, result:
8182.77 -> 7.757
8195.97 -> 9.101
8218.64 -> 6.651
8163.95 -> 9.125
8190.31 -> 8.549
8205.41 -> 9.313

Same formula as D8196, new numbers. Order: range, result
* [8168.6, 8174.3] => 8.88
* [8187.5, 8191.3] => 8.4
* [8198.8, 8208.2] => 8.57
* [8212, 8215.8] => 8.27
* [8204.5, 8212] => 8.56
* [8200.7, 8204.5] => 8.45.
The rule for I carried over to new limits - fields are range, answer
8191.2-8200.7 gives 9.101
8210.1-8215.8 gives 8.294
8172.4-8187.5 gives 10.01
